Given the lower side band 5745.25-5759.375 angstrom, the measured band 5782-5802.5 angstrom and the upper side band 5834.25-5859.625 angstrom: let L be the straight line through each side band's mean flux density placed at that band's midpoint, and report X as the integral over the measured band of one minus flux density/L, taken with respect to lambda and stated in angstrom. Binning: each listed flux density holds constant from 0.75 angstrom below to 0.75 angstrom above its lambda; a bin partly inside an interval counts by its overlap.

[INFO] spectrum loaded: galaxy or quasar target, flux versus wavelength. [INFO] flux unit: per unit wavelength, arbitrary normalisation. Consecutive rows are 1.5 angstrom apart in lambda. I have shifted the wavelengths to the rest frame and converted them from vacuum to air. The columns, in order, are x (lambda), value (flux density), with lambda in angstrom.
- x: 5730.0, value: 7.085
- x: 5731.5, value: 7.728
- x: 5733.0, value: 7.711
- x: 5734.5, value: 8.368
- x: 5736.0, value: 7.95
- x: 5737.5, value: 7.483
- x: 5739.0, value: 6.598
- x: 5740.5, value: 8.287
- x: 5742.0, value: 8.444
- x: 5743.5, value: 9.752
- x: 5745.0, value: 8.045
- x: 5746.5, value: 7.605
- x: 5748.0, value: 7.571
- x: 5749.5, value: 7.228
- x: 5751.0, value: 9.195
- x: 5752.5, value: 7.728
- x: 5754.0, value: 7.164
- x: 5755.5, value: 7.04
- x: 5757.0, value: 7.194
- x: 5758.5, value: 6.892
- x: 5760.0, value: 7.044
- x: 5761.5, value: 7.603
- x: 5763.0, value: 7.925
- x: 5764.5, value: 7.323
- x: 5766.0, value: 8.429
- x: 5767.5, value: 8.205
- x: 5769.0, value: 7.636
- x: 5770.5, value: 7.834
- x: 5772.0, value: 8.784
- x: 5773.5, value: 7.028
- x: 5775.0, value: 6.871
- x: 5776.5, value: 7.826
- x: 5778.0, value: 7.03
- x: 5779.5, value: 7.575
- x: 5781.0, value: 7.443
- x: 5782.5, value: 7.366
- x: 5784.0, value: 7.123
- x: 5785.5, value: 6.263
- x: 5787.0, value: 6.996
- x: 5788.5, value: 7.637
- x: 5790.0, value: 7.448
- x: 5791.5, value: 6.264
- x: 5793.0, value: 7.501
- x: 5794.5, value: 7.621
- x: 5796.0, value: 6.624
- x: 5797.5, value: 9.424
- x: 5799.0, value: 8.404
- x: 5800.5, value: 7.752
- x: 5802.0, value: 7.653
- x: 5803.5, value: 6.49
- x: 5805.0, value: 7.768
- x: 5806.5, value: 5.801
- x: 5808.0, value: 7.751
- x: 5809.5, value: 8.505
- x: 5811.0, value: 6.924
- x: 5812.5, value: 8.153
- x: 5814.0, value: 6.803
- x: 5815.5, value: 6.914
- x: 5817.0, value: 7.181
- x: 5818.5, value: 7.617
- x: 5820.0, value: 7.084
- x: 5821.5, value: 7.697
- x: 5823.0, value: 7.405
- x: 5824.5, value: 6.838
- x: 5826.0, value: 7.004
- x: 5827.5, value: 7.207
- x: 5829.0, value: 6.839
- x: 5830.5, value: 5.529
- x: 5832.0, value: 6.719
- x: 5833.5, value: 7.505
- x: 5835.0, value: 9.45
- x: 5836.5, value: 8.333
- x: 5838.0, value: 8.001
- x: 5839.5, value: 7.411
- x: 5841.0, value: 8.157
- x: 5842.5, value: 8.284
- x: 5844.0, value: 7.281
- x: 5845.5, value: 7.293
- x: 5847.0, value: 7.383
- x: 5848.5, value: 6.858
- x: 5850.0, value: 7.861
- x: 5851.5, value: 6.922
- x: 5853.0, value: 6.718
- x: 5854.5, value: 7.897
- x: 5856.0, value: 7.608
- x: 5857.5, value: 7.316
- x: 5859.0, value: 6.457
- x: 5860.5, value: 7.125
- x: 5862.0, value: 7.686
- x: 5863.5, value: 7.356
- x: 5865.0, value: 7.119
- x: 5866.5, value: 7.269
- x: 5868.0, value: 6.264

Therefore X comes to 0.4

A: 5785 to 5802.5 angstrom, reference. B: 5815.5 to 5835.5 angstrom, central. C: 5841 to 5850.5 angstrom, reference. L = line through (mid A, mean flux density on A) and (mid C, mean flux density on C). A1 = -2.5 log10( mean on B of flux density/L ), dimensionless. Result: 0.05 mag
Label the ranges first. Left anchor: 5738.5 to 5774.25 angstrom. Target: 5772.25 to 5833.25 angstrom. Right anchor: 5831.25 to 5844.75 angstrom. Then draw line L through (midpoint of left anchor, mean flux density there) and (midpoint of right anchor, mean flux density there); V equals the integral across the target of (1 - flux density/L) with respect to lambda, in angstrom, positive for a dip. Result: 4.54 angstrom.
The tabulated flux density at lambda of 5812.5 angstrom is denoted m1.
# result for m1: 8.153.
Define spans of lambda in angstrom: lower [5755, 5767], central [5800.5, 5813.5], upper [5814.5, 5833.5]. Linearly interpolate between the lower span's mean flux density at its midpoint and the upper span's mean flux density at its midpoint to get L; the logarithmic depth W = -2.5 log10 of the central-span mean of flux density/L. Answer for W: -0.04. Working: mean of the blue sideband 7.46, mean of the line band 7.39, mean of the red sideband 7.02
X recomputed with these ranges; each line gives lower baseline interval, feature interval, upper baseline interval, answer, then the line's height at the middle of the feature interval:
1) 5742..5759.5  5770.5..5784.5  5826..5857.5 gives 0.4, 7.69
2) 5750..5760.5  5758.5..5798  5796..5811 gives 0.4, 7.55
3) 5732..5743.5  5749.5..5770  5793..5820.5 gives 0.5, 7.8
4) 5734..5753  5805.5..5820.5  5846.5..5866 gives 0.5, 7.55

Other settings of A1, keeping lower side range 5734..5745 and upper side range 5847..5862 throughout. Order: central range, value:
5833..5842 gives -0.11 mag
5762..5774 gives 0.00 mag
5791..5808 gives 0.03 mag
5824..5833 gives 0.11 mag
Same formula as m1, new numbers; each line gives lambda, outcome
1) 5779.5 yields 7.575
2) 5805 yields 7.768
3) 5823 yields 7.405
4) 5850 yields 7.861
